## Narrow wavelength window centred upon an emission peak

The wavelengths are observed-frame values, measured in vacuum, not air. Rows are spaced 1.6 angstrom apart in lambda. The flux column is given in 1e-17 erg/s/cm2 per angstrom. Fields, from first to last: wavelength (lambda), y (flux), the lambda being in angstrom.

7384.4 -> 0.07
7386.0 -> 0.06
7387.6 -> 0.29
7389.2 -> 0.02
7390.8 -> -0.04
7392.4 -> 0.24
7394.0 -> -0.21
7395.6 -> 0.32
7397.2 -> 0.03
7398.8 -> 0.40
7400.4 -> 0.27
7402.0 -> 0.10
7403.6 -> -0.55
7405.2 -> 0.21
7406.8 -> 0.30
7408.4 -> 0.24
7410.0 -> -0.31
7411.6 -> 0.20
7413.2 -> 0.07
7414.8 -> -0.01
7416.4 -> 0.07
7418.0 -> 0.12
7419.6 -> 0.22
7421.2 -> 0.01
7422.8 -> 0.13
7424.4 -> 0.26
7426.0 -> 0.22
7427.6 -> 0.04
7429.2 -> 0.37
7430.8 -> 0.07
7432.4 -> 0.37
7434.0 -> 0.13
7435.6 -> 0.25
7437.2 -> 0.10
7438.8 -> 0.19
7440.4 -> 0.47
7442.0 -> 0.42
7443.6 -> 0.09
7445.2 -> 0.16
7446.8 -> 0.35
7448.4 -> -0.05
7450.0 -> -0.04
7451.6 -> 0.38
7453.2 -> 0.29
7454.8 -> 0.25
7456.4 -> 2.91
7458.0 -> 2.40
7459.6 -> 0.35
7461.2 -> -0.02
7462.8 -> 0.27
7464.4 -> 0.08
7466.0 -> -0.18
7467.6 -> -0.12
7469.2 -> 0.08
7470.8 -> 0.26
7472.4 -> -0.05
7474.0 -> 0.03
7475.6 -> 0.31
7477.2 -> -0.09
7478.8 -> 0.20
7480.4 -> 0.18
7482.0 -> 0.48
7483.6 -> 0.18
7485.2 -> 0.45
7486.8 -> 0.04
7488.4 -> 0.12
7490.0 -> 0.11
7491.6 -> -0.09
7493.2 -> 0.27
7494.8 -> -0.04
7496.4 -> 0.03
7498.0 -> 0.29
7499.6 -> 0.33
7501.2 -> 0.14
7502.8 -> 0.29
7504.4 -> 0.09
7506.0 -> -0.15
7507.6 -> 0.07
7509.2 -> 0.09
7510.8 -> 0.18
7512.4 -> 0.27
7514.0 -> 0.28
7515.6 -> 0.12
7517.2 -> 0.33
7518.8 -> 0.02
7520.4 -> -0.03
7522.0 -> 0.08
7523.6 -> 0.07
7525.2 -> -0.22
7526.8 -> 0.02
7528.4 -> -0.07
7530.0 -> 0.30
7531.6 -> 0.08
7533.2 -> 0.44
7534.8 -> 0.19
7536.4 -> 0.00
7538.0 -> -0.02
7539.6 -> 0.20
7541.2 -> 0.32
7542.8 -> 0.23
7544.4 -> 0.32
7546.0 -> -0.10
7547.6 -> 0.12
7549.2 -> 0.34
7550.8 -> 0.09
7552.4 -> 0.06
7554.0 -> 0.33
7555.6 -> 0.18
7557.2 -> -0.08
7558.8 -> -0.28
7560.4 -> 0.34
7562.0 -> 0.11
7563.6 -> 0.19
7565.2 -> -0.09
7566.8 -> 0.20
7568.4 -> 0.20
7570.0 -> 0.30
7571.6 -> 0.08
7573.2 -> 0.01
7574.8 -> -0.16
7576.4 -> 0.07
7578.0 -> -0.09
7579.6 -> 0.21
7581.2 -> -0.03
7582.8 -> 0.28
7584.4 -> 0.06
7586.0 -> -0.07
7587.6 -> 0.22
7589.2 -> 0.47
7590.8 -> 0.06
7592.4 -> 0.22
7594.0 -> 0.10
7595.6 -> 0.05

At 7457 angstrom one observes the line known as Halpha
